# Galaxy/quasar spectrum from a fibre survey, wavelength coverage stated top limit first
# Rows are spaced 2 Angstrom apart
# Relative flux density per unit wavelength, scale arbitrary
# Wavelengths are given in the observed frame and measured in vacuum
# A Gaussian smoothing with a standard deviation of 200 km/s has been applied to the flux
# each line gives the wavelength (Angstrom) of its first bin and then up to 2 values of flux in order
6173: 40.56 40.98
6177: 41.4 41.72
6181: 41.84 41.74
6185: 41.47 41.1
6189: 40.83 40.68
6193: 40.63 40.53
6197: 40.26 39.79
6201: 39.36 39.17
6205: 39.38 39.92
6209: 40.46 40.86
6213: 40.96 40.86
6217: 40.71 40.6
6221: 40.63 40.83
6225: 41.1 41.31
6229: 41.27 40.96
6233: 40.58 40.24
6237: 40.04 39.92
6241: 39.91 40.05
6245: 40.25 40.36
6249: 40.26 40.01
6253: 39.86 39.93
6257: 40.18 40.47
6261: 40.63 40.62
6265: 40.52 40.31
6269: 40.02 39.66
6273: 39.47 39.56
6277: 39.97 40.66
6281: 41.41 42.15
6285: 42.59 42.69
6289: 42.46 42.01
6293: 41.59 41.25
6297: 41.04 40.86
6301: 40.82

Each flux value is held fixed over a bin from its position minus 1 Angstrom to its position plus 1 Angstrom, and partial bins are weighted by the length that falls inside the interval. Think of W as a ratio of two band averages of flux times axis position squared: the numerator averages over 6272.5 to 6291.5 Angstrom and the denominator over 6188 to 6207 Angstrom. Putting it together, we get 1.06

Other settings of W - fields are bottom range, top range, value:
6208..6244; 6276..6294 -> 1.05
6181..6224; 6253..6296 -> 1.03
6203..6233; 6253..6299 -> 1.02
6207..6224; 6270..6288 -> 1.03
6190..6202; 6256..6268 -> 1.03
